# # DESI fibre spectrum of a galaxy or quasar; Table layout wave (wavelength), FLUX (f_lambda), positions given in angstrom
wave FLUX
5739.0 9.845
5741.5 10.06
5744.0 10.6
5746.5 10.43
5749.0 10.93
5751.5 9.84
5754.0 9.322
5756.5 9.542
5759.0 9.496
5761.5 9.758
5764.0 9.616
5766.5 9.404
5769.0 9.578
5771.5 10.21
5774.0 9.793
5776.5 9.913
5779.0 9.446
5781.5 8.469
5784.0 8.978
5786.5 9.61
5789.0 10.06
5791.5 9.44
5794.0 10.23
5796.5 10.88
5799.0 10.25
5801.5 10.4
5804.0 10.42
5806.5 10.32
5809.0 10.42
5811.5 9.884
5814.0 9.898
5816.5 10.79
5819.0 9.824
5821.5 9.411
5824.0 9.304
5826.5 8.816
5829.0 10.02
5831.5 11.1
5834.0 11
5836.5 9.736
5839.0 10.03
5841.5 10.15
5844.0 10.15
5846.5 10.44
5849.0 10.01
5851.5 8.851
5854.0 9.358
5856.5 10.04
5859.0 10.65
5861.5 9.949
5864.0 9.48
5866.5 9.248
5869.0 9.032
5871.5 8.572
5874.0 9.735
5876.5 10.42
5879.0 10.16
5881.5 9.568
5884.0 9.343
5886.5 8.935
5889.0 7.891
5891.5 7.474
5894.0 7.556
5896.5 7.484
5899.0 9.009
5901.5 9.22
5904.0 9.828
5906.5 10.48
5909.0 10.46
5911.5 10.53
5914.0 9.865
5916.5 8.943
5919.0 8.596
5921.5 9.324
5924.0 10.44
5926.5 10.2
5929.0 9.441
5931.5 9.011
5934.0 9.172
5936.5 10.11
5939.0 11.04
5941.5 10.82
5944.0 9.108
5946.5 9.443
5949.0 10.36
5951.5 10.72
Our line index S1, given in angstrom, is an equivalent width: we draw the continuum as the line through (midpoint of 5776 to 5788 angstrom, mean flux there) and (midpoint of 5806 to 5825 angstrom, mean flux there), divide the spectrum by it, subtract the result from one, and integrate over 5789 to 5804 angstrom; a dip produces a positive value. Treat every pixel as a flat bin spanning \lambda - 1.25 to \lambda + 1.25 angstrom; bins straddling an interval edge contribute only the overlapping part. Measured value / -1.0 angstrom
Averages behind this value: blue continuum 9.26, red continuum 9.98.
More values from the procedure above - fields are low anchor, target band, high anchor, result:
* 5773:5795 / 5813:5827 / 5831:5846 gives 0.5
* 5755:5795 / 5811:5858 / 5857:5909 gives -2.7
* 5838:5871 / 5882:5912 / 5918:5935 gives 1.9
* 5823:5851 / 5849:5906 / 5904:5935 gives 3.9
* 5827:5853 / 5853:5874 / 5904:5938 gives 0.9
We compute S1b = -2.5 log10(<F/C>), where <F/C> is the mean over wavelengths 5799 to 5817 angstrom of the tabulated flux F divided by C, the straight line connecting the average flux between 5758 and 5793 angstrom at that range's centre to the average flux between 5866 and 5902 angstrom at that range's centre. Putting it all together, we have -0.10 mag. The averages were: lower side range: 9.56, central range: 10.3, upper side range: 8.9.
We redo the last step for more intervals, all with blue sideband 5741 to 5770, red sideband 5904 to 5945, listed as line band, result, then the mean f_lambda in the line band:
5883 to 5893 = 0.18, 8.37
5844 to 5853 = 0.01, 9.81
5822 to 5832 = 0.02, 9.68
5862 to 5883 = 0.04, 9.54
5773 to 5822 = -0.01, 9.93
